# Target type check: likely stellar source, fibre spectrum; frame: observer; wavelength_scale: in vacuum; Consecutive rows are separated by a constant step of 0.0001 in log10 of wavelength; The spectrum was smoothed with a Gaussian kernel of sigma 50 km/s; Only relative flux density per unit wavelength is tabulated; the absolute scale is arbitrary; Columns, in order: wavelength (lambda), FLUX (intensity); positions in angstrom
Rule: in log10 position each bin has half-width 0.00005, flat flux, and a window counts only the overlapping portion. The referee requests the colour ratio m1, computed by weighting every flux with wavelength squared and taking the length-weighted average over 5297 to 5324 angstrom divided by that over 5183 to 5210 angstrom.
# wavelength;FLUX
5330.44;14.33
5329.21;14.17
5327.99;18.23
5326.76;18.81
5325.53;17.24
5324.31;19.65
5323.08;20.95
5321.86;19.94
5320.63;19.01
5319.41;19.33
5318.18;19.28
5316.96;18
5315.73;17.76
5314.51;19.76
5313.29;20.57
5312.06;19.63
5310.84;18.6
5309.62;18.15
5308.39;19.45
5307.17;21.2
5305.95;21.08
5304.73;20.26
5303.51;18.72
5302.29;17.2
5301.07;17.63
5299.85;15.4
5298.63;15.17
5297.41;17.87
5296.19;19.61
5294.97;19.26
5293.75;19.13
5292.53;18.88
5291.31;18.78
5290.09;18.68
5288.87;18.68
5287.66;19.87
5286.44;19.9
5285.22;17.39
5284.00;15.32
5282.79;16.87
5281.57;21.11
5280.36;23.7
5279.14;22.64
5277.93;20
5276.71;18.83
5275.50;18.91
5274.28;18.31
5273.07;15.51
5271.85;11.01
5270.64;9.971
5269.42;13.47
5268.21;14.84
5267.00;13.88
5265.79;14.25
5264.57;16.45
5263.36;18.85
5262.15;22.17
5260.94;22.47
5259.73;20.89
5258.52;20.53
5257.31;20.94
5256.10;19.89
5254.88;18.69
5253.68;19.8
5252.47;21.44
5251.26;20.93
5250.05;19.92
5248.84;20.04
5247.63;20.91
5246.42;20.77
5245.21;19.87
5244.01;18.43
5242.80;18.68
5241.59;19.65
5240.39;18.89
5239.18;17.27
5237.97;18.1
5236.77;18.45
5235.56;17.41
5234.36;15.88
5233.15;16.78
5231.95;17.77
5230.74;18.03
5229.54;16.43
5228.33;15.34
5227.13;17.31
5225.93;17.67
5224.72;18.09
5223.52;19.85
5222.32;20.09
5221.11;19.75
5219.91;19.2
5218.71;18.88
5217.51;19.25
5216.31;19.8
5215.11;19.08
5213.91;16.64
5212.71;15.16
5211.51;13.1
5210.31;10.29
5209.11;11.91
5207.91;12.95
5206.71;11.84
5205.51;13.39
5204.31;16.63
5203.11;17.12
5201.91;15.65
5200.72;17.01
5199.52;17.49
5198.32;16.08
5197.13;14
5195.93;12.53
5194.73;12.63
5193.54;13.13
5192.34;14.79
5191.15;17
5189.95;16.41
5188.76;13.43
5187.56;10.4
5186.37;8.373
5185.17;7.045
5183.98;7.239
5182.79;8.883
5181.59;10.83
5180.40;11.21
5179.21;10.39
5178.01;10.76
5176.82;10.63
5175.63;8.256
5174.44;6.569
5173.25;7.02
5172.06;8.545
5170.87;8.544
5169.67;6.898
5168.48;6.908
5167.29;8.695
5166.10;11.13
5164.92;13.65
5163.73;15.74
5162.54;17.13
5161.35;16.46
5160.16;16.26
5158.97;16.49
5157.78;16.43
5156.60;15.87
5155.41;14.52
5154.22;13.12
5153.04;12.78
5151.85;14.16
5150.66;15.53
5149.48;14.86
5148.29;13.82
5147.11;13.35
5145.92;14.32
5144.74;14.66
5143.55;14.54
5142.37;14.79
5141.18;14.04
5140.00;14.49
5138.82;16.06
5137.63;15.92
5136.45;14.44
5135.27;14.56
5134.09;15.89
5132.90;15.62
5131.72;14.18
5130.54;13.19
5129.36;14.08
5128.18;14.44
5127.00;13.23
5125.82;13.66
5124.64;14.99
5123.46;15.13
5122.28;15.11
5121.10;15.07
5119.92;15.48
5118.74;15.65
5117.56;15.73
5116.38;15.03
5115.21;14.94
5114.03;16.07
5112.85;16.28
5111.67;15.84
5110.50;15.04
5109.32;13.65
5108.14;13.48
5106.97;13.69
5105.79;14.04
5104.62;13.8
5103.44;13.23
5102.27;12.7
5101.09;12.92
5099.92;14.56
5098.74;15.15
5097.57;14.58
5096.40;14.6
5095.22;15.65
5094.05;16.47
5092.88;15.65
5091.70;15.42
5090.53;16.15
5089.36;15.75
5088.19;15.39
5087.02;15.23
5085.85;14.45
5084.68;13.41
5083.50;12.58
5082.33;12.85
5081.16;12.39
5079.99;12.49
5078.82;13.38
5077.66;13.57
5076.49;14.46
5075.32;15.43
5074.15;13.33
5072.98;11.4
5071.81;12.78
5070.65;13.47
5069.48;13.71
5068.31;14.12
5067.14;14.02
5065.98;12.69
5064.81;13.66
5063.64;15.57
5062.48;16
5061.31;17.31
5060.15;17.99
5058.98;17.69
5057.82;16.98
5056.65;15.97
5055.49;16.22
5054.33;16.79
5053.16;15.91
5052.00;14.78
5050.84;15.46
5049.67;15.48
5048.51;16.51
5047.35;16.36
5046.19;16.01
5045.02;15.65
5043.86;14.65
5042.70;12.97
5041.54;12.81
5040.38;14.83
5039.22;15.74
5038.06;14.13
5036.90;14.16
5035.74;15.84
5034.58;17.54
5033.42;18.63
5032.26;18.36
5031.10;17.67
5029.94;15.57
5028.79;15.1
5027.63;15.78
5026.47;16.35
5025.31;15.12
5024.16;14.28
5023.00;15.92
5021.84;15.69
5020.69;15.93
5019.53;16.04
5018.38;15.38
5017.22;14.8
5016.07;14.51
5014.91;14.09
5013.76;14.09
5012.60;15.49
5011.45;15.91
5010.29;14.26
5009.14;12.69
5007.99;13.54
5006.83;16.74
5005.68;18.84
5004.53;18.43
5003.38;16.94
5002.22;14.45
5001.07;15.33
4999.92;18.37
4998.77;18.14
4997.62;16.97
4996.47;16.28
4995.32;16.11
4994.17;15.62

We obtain 1.47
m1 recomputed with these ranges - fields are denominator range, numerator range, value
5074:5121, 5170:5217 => 0.90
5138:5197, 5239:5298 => 1.55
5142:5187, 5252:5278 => 1.54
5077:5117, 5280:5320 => 1.41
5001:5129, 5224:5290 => 1.31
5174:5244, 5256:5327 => 1.27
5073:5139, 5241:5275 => 1.33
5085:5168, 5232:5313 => 1.34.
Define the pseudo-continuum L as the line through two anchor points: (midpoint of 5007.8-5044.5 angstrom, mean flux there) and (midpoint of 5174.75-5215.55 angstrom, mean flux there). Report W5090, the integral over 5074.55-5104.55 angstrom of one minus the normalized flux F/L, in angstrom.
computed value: 0.1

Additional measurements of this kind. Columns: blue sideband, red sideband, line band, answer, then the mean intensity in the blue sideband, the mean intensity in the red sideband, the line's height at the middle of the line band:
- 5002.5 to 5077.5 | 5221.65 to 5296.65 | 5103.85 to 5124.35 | 1.85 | 15.4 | 18.4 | 16.4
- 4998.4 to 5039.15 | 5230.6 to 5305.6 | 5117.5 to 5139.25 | 2.72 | 15.8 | 18.4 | 17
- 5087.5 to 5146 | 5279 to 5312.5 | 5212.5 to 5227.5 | -1.29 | 14.8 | 18.9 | 17.2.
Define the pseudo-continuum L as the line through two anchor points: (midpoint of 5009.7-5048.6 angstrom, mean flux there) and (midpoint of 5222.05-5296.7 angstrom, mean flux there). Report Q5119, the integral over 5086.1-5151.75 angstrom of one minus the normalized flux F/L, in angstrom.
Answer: 7.3 angstrom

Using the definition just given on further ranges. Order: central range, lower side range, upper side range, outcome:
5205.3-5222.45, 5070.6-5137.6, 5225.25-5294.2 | 1.2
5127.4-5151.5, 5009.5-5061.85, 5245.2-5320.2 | 3.3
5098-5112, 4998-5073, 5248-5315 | 2.1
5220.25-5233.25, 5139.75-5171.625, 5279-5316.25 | -1.4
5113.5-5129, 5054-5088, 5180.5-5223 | -0.5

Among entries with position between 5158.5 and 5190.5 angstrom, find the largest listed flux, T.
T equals 17.13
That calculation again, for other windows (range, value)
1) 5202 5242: 20.09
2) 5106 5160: 16.49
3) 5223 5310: 23.7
